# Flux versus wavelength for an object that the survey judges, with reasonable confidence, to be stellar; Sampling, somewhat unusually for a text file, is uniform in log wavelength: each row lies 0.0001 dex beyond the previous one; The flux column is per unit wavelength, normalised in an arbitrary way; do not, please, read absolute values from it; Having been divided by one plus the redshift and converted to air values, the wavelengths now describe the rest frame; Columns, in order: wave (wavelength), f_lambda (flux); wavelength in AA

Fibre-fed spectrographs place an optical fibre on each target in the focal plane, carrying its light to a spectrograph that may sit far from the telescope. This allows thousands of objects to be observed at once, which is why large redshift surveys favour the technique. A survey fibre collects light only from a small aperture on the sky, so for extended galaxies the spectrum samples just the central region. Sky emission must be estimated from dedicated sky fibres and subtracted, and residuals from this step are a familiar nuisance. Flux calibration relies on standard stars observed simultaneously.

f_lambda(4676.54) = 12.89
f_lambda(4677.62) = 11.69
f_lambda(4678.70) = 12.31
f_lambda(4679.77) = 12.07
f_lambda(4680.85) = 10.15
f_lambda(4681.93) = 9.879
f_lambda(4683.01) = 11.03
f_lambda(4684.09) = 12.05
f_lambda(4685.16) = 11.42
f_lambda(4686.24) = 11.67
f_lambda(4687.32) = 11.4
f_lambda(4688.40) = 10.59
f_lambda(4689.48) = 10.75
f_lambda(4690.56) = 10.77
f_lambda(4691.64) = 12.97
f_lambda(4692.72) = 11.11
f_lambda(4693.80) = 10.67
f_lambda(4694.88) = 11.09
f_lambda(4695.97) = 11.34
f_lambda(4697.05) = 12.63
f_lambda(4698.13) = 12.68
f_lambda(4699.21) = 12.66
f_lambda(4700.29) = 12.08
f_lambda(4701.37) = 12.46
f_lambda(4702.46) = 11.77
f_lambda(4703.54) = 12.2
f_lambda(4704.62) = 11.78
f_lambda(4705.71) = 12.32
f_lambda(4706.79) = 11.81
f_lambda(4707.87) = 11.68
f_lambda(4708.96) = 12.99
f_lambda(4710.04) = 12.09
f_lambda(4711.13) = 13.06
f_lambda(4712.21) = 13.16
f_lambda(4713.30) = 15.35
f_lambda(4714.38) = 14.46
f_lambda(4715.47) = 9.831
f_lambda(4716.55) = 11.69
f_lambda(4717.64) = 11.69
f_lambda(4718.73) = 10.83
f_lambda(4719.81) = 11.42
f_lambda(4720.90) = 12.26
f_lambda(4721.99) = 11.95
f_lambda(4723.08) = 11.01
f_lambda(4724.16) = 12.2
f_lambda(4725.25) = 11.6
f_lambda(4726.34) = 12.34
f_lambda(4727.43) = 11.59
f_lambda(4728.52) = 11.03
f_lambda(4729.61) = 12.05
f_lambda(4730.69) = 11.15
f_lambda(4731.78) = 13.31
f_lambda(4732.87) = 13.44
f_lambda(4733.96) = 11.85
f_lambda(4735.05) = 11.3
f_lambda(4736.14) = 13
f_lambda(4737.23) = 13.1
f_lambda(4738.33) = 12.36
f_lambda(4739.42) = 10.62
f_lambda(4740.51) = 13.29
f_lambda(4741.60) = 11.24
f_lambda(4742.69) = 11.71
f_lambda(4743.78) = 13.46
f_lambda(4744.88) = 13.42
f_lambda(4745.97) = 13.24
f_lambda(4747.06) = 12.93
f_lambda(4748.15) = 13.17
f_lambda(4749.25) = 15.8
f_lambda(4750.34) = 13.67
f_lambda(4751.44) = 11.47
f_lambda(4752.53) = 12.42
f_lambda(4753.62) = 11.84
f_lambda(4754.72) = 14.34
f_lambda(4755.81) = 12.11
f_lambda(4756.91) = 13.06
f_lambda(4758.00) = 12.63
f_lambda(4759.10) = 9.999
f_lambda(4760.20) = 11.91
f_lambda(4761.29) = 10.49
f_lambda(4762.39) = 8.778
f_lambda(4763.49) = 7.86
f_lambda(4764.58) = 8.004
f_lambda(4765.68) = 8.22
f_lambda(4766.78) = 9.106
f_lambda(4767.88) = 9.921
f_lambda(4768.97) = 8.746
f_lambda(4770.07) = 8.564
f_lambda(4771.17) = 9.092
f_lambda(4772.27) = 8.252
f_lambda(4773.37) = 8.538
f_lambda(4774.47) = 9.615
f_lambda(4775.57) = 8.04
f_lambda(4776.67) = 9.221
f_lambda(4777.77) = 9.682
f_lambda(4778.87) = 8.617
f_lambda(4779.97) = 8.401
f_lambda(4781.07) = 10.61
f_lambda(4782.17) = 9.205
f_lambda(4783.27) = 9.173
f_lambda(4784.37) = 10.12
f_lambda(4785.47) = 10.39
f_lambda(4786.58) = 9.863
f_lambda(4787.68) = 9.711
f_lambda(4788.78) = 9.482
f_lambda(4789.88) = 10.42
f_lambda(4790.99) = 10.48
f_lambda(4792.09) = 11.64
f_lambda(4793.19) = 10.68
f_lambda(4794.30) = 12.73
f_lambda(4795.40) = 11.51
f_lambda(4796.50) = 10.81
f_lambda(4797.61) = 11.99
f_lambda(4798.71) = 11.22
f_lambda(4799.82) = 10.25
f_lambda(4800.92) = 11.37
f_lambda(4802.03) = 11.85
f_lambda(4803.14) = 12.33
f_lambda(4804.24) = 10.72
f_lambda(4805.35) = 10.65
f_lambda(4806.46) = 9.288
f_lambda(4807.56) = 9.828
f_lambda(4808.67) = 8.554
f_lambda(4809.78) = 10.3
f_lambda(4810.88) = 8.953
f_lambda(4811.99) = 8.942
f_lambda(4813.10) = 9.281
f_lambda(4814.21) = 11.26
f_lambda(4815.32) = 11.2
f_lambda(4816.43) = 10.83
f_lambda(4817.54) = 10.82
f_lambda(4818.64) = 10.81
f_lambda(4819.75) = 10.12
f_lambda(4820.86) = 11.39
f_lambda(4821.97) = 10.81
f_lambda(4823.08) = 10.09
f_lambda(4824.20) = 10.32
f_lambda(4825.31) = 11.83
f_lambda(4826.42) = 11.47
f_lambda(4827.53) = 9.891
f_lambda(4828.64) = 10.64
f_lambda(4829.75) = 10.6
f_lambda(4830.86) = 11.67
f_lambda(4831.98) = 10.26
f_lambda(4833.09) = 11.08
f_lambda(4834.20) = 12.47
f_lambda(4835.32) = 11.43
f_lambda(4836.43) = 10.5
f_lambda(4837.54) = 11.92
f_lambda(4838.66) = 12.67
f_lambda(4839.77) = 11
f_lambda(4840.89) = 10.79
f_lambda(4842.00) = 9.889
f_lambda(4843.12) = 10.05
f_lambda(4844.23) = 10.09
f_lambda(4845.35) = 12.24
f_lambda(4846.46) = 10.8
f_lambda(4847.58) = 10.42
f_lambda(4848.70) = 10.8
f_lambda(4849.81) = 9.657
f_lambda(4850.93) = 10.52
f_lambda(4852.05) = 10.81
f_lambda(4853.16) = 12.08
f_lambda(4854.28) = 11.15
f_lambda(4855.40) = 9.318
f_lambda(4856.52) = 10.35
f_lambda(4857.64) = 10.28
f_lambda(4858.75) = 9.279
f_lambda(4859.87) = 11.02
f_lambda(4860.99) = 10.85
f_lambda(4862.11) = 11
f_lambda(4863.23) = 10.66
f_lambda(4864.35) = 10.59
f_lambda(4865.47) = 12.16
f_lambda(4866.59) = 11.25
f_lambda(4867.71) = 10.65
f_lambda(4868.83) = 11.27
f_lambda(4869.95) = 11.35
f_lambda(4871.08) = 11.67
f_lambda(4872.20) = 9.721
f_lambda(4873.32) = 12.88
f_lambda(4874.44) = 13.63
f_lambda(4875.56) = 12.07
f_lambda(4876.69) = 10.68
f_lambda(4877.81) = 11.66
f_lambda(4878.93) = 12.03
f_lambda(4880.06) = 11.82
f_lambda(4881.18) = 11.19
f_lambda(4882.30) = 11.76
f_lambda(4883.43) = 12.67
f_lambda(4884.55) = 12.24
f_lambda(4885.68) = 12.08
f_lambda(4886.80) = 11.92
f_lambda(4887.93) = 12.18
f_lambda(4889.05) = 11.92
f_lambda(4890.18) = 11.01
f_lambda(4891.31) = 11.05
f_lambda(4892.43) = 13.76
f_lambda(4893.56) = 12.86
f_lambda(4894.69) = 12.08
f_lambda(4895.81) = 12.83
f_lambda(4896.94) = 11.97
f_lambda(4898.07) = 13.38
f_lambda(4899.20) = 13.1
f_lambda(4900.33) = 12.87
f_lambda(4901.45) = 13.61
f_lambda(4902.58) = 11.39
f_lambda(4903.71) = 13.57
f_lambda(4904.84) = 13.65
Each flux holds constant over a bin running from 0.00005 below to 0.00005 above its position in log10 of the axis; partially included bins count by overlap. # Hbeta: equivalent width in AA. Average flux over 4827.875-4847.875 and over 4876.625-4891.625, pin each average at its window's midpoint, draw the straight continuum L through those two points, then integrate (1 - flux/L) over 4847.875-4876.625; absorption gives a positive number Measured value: 1.1 AA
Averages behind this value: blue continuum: 11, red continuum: 11.8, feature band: 11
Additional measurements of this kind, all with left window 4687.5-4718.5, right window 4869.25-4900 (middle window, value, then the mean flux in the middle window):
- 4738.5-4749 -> -0.5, 12.7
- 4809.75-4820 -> 1.5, 10.3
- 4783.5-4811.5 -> 3.4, 10.6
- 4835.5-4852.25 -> 1.7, 10.8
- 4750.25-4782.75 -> 5.4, 10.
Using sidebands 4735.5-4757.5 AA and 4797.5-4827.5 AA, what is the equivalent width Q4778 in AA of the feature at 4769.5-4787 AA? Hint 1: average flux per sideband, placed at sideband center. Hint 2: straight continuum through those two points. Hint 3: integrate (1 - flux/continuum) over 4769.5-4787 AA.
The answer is 3.8 AA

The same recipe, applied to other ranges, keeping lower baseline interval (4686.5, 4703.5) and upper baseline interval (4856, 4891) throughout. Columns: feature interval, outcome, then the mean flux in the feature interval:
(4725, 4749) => -1.6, 12.4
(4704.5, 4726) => -1.0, 12.2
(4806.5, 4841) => 2.4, 10.7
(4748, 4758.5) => -1.3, 13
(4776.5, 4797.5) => 2.4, 10.2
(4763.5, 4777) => 3.3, 8.73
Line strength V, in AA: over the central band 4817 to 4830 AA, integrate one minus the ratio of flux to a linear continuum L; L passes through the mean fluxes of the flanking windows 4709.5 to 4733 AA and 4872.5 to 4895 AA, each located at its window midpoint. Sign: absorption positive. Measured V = 1.4 AA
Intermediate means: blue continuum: 12.1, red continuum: 12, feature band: 10.7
